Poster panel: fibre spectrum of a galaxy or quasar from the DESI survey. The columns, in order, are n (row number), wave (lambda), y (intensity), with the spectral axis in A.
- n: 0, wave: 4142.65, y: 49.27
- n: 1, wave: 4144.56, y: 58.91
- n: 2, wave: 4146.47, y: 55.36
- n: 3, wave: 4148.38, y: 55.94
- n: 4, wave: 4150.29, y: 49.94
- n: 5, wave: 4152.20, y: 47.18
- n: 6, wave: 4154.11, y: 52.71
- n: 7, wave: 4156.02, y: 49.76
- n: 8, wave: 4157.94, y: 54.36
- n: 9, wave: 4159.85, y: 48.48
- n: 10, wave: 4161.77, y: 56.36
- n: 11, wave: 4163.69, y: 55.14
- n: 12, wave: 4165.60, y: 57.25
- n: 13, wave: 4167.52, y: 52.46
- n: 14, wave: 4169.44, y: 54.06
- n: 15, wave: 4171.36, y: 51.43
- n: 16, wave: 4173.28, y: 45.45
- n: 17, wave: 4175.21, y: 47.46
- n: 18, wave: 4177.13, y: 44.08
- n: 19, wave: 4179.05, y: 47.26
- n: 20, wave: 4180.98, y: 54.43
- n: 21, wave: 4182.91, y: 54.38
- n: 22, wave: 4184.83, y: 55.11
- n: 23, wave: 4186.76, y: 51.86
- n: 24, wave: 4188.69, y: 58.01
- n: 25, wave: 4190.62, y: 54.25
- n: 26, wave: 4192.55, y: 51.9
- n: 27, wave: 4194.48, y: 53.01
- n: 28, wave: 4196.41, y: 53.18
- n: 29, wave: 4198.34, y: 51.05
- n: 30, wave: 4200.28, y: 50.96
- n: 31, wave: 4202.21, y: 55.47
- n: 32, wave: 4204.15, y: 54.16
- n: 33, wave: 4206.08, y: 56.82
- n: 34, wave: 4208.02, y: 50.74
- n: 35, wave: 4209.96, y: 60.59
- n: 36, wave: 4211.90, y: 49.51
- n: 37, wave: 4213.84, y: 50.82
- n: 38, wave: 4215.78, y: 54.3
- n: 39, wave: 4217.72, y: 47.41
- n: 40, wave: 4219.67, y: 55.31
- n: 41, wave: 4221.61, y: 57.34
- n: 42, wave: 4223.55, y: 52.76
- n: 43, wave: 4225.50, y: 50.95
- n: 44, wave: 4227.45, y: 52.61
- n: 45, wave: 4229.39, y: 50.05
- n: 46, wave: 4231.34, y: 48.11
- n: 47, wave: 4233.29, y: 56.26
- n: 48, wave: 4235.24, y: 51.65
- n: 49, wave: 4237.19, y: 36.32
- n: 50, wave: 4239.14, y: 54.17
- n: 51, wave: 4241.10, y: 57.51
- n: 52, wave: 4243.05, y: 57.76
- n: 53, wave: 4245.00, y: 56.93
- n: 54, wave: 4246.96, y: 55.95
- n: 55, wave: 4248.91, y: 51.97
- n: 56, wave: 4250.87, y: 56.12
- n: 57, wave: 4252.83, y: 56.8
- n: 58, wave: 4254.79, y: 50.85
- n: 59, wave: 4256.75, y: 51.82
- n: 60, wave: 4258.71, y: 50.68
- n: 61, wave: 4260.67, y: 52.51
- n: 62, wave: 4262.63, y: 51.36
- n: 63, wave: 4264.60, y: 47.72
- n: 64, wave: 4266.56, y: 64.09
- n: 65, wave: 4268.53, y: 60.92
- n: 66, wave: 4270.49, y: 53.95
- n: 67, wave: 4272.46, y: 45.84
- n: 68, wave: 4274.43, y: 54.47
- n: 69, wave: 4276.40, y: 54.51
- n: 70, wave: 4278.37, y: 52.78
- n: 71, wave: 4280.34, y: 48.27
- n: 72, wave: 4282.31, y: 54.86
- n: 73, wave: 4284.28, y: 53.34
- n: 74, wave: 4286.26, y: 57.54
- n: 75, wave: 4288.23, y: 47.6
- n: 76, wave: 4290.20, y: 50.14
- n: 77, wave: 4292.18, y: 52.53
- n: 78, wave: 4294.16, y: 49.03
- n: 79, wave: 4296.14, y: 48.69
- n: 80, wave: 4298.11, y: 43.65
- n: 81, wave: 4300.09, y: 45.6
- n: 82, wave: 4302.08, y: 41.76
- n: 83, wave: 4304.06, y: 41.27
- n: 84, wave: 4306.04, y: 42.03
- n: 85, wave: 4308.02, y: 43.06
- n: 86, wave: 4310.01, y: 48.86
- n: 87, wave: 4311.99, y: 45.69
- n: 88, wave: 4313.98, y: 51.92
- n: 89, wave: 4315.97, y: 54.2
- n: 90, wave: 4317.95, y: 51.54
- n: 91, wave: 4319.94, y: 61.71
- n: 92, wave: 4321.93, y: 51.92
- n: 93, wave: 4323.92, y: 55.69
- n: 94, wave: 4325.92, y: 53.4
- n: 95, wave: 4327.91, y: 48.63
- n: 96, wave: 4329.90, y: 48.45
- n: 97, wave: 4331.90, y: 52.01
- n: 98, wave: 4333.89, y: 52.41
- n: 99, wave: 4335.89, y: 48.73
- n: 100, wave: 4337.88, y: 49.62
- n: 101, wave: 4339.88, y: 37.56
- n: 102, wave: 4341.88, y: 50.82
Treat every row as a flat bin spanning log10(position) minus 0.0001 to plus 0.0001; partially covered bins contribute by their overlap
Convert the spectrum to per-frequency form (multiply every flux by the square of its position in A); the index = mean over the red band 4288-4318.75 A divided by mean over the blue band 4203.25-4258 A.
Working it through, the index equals 0.92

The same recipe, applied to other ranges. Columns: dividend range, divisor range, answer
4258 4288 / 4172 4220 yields 1.06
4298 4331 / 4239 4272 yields 0.92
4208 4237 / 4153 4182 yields 1.04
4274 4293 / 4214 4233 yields 1.04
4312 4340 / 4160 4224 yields 1.04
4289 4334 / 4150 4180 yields 1.04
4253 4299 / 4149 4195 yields 1.05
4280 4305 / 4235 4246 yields 0.95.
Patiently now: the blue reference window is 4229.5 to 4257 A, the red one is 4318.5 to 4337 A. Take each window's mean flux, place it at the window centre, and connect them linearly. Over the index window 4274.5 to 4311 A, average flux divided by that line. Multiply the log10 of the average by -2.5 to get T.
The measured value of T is 0.084 mag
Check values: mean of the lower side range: 52.9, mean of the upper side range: 52.5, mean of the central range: 48.8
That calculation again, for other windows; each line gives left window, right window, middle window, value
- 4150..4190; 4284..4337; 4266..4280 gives -0.091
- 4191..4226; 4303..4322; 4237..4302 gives -0.033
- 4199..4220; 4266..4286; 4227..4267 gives 0.020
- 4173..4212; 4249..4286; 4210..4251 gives 0.006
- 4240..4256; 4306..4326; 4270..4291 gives 0.027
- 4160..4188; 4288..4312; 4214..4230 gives -0.061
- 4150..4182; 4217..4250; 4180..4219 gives -0.033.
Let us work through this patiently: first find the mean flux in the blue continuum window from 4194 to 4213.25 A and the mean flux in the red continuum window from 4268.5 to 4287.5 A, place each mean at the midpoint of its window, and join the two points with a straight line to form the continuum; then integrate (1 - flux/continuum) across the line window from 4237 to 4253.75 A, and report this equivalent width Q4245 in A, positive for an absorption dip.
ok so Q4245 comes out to -0.4 A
